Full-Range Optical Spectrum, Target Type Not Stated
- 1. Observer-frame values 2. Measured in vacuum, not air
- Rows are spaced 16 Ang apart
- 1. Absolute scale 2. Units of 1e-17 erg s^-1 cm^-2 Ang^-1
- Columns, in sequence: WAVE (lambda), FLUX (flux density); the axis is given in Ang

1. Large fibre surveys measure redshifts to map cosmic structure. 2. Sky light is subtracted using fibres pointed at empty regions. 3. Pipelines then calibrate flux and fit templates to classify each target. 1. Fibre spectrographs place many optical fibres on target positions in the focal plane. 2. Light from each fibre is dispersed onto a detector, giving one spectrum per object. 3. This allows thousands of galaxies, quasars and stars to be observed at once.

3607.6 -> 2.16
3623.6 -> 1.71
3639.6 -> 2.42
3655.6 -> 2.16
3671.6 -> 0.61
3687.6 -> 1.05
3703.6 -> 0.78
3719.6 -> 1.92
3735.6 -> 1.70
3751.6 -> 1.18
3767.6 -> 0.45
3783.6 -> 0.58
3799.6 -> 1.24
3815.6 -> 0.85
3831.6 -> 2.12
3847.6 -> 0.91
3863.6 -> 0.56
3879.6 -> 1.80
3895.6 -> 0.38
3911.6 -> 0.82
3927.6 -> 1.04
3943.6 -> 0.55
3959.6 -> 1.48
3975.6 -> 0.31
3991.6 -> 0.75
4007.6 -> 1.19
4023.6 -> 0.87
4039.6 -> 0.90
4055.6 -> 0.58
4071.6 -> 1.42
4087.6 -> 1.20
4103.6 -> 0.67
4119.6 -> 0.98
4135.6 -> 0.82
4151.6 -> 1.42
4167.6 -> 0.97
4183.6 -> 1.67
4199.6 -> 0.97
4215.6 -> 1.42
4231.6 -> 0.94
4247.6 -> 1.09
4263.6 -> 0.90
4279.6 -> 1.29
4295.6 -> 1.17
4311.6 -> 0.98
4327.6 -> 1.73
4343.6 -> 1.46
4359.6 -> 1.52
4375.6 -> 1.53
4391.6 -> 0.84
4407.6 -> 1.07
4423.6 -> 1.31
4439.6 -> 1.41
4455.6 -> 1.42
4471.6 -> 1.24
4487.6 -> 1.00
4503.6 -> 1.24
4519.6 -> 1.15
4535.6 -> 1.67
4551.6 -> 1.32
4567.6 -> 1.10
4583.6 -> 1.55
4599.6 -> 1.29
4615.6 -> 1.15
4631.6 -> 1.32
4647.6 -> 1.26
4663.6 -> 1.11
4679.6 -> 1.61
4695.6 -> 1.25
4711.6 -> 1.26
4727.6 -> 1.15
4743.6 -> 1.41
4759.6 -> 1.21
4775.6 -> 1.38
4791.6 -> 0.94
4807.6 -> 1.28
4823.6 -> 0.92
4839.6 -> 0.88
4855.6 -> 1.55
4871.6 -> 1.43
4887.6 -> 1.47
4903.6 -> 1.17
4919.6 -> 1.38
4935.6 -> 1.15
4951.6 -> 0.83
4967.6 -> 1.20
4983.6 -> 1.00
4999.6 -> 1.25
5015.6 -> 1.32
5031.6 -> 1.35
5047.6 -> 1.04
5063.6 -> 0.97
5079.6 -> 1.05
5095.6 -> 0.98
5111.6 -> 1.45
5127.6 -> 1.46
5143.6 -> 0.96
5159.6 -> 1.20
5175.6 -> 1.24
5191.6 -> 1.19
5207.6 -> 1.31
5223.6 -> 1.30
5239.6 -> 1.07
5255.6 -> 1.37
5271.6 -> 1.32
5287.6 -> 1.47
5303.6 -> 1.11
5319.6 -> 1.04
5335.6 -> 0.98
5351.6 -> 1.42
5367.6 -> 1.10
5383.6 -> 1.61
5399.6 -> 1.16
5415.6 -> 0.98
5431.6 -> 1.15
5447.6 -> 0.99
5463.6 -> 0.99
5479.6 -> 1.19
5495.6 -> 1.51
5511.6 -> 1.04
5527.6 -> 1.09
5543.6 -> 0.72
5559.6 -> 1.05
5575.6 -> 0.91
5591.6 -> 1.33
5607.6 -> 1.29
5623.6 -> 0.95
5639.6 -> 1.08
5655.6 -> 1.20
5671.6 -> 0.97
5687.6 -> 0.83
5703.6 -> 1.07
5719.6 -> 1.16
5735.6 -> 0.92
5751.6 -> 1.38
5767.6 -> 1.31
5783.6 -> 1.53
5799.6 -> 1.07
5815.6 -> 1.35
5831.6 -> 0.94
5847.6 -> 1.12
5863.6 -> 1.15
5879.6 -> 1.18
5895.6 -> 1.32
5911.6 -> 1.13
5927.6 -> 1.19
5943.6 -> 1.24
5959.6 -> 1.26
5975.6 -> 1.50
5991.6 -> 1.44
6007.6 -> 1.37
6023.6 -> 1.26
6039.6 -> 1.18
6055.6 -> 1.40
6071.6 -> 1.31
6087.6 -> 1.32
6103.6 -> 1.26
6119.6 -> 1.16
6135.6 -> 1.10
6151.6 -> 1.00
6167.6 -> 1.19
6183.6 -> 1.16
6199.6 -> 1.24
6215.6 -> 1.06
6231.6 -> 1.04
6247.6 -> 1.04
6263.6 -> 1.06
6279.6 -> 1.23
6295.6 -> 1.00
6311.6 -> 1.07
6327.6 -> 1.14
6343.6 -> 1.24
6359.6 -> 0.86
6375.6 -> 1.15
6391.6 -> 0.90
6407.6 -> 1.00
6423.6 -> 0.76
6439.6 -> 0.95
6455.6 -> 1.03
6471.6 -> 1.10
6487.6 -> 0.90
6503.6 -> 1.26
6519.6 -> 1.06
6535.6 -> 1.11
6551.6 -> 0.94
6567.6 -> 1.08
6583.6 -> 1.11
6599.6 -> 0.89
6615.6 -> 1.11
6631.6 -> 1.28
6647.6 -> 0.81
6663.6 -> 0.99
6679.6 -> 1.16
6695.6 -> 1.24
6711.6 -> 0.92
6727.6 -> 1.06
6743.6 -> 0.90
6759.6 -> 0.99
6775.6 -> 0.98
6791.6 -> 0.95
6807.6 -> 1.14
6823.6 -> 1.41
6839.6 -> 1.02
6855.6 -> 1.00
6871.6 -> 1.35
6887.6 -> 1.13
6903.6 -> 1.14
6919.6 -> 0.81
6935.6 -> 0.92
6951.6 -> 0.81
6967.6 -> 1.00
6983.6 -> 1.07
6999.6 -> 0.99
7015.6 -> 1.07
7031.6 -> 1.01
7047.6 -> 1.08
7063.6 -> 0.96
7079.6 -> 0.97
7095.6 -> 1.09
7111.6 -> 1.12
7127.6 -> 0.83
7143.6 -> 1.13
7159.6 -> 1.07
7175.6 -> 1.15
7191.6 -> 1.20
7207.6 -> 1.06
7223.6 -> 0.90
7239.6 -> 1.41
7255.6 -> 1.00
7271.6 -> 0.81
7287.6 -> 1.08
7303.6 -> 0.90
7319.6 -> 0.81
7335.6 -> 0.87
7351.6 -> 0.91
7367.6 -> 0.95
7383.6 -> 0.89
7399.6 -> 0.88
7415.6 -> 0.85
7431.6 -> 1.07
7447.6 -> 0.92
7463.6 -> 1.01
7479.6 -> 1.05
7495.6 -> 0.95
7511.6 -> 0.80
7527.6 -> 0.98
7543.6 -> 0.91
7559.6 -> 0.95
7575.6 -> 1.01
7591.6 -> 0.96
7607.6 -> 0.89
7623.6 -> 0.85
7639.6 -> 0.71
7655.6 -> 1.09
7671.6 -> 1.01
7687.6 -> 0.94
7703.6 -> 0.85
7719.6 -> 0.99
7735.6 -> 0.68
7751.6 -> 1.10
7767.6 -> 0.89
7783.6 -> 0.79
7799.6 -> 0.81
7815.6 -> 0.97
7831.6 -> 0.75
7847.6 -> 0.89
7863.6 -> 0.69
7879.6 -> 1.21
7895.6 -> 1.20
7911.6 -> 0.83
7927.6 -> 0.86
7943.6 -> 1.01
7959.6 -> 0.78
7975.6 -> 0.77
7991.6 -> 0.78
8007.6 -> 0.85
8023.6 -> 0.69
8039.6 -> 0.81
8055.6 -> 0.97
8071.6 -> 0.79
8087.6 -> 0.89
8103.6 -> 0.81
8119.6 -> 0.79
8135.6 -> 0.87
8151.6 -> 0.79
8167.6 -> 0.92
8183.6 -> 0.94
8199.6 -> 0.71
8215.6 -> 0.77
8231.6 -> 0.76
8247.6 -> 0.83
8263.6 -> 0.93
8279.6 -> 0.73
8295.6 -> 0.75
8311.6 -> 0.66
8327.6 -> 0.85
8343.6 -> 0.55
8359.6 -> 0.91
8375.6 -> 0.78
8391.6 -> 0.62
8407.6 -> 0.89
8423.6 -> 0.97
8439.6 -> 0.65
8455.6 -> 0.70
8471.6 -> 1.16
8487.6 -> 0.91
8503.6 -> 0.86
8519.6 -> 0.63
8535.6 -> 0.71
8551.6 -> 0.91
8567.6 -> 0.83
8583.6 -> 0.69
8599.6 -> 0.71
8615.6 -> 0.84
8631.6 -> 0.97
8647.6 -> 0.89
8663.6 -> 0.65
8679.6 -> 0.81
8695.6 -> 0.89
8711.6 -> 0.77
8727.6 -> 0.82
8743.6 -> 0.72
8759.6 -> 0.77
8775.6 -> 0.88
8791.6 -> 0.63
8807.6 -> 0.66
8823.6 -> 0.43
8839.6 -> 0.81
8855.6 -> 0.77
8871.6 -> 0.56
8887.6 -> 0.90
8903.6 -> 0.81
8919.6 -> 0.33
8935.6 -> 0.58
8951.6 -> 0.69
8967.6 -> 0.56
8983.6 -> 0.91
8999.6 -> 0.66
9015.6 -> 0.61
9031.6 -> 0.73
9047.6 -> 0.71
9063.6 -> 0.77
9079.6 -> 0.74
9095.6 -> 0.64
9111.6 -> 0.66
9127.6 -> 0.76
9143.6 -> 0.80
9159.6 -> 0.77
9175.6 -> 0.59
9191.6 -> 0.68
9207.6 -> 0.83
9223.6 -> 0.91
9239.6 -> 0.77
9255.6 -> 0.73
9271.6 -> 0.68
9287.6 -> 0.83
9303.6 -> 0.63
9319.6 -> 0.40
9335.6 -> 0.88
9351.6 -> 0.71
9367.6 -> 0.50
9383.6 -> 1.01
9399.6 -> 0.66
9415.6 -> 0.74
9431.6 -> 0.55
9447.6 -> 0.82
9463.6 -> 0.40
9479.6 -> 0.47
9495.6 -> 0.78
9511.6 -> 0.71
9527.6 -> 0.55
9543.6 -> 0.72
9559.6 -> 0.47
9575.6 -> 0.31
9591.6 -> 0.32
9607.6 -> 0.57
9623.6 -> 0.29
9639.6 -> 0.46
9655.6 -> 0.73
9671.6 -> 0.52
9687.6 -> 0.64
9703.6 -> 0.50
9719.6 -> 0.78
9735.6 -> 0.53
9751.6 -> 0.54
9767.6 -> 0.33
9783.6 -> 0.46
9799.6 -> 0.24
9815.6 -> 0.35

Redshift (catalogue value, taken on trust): 0.04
